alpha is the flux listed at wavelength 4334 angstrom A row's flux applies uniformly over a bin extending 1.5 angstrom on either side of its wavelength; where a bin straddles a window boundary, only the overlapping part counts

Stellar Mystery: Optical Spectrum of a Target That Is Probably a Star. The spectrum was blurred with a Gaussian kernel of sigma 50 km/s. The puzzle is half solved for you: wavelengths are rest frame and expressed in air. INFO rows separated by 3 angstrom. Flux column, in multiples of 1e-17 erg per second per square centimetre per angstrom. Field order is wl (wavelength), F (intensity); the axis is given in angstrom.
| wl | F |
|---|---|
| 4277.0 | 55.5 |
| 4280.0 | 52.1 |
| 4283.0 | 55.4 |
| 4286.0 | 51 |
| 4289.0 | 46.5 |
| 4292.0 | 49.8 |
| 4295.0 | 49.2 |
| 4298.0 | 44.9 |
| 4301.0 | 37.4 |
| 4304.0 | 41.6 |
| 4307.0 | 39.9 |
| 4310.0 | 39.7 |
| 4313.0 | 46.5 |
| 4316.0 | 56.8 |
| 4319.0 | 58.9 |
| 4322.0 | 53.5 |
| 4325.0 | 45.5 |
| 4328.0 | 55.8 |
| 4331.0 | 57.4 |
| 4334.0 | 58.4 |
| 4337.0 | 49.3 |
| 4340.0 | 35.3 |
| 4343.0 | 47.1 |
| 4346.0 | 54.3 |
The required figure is 58.4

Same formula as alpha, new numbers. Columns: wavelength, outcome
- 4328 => 55.8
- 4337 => 49.3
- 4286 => 51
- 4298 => 44.9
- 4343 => 47.1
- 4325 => 45.5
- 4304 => 41.6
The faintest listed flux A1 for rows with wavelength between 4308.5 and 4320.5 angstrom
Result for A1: 39.7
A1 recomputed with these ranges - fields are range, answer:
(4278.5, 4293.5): 46.5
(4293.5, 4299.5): 44.9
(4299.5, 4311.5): 37.4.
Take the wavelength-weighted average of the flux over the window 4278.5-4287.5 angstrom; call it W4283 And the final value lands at 52.8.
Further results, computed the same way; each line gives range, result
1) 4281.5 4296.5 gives 50.4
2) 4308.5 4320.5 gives 50.5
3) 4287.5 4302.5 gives 45.6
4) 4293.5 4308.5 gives 42.6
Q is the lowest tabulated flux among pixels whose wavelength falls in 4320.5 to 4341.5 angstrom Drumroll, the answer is 35.3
